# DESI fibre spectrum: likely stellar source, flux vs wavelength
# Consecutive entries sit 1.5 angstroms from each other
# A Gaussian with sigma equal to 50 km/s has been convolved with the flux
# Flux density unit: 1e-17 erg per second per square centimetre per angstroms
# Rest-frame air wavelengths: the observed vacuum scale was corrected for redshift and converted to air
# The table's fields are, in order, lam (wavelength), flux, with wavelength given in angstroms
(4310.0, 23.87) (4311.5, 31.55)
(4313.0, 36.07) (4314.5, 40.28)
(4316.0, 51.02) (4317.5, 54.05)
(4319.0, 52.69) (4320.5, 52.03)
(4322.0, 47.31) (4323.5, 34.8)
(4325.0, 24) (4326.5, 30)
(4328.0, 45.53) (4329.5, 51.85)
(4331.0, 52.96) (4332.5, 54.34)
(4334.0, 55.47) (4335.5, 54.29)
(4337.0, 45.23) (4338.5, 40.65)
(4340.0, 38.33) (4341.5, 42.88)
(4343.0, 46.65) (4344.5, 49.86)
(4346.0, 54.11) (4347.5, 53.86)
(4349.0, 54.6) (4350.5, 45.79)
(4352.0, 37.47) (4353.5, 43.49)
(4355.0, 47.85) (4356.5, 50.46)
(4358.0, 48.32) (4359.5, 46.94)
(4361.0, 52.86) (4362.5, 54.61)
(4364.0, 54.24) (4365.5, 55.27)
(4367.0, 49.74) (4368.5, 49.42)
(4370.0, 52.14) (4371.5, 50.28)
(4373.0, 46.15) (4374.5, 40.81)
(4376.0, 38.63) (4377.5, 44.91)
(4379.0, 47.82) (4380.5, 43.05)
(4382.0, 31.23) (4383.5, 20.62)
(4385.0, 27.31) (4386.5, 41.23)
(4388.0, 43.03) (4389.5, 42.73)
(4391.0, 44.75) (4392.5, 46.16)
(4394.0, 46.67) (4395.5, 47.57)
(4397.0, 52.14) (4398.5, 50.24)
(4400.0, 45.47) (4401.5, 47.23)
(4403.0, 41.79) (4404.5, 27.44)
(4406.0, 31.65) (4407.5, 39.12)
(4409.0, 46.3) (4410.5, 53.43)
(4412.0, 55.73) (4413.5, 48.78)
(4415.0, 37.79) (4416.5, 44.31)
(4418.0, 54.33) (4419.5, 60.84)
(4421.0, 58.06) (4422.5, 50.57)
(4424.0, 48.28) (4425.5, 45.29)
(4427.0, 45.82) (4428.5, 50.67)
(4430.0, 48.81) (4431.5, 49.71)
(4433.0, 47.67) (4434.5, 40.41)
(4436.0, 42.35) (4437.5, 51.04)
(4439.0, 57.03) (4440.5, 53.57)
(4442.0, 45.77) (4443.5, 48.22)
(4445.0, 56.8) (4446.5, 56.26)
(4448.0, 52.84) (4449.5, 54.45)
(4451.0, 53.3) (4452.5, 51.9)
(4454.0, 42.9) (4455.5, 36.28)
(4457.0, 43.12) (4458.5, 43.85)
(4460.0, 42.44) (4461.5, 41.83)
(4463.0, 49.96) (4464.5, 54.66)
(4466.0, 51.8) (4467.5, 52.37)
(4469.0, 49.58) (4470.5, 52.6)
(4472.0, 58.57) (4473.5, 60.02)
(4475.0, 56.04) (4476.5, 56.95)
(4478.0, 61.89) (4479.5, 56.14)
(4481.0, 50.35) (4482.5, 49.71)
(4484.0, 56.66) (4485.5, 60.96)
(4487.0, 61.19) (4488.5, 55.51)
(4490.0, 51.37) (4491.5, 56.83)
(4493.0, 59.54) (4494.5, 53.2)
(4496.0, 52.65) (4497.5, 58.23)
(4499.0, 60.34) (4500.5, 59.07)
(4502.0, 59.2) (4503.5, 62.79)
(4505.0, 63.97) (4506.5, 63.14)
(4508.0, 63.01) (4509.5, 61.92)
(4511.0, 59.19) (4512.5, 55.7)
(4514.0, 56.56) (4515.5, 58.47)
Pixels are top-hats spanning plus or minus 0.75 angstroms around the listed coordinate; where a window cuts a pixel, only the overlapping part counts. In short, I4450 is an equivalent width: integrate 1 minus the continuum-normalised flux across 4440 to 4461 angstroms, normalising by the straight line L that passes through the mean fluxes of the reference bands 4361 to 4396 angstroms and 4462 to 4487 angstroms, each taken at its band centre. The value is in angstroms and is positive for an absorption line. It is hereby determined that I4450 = 1.5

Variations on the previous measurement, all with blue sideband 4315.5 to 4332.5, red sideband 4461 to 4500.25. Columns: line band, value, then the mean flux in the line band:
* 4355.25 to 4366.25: -0.9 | 51.6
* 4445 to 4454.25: 0.1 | 52.8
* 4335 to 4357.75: -0.1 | 47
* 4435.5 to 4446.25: 0.3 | 51.1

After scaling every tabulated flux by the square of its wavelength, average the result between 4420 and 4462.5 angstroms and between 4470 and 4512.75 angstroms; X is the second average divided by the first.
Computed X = 1.22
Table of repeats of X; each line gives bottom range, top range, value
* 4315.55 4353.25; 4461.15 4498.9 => 1.26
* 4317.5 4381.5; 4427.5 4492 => 1.15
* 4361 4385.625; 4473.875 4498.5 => 1.33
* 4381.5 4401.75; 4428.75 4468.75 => 1.20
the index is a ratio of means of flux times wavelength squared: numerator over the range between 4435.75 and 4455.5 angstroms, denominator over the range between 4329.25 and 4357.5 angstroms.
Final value 1.10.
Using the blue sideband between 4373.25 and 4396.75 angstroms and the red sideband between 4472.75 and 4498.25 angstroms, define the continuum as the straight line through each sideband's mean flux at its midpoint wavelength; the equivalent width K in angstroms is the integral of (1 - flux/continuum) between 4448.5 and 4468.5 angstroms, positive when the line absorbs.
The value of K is 1.70 angstroms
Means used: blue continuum 40.8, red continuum 56.3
